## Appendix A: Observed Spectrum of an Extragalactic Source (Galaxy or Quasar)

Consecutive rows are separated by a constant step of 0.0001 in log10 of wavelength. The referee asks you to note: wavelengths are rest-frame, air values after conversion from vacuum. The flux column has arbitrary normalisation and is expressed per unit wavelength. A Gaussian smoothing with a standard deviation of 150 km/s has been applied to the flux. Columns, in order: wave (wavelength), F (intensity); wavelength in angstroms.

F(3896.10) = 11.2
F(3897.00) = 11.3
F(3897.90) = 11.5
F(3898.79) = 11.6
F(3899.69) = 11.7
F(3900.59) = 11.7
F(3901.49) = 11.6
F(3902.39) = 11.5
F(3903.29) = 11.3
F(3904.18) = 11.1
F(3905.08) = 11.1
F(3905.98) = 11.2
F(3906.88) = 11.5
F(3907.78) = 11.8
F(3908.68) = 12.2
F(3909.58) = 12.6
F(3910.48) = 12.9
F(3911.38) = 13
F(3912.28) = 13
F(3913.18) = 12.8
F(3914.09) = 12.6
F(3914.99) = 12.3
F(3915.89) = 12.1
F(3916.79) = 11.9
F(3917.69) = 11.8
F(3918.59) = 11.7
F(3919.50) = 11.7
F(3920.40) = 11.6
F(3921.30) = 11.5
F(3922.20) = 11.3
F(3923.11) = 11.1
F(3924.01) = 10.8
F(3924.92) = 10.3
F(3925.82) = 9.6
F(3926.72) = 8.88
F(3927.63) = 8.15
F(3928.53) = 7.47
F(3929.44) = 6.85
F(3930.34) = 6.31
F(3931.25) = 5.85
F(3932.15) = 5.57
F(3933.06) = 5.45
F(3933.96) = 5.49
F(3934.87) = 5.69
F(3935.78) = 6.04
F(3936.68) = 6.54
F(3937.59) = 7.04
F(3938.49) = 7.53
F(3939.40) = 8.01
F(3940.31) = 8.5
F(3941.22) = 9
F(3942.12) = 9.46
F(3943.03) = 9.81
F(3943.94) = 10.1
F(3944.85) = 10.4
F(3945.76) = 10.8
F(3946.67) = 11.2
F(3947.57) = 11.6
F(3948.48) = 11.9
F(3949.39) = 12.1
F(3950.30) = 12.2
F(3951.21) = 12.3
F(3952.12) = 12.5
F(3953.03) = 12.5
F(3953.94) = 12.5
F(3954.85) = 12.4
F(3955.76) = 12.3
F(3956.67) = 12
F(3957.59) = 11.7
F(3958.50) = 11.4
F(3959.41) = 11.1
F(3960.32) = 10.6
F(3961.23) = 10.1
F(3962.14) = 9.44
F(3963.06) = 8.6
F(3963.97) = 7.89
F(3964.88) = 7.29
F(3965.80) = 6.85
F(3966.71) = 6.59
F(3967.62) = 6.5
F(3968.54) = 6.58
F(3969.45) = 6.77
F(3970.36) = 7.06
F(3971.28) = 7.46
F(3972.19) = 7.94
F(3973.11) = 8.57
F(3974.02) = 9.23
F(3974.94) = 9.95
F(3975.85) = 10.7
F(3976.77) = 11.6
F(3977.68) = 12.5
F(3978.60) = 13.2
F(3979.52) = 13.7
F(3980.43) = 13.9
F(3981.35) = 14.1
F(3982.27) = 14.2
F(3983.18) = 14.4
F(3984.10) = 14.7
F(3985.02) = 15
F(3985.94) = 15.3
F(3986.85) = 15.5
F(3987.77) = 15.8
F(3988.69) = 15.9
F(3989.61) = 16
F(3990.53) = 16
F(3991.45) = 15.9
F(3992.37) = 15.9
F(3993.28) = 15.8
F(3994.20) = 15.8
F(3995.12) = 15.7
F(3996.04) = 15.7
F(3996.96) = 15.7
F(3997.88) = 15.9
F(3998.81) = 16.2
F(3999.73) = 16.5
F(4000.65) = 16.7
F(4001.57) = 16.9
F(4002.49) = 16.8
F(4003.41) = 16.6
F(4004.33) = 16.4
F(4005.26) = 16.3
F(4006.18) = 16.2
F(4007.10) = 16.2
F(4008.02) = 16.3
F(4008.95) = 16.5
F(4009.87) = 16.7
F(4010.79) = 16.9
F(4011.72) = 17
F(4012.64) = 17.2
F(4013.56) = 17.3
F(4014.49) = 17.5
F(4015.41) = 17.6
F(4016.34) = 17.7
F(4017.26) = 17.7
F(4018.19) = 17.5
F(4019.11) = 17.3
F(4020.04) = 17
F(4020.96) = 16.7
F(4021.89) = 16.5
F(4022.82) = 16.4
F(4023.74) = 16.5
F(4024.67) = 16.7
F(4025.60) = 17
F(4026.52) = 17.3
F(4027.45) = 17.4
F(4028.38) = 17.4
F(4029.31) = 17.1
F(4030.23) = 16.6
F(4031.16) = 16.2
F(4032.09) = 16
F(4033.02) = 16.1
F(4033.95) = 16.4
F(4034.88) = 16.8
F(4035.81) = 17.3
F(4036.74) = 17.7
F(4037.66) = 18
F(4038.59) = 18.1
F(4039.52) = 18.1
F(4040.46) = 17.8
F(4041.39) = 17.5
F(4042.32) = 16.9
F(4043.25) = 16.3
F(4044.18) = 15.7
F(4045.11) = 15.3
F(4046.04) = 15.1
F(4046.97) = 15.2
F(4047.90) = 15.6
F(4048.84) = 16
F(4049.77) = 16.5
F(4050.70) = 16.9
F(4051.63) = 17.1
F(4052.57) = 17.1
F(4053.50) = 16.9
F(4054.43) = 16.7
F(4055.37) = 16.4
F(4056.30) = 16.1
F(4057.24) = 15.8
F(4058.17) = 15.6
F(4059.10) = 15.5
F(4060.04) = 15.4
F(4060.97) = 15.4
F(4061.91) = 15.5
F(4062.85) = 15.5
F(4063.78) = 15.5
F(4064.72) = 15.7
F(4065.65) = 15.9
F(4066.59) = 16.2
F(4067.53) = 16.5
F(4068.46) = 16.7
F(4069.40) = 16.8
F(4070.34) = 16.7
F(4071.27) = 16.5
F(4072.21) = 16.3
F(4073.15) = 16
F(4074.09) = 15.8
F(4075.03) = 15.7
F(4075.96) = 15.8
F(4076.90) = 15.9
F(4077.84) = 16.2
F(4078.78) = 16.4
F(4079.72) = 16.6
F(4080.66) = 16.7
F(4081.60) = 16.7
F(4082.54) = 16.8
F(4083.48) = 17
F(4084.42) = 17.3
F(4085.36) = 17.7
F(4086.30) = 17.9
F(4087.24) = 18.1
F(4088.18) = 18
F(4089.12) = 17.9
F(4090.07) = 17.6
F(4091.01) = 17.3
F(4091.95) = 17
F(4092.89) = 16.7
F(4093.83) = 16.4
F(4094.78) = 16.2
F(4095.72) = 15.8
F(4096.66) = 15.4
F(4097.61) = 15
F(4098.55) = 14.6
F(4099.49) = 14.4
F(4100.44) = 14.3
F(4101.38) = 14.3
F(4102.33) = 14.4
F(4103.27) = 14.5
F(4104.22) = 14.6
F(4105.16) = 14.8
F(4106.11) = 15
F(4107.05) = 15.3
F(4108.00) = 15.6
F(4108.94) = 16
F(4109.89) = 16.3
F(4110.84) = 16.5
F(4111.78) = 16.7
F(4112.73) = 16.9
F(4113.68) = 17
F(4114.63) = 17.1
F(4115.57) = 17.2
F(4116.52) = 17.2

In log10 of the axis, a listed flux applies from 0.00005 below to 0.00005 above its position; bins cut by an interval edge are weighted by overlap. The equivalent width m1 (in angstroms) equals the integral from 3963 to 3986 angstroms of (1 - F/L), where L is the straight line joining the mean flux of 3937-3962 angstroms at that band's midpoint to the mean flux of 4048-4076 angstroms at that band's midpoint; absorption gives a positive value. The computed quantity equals 3.2 angstroms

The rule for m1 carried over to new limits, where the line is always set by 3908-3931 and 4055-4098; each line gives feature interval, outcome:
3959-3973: 5.00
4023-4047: -3.00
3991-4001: -1.75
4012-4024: -2.34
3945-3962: 0.63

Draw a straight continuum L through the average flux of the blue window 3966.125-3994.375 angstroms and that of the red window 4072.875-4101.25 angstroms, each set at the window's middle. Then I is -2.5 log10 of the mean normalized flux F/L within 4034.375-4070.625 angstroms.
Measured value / -0.09 mag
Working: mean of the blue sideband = 12.3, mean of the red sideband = 16.4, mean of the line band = 16.4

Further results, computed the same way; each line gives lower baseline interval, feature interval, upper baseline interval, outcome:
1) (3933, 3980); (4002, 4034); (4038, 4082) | -0.24 mag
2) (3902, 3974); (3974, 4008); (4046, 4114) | -0.22 mag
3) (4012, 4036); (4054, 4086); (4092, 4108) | -0.02 mag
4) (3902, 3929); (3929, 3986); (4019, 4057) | 0.32 mag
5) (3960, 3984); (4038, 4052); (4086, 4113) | -0.23 mag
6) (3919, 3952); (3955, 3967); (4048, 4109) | 0.06 mag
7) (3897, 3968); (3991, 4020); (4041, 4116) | -0.25 mag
